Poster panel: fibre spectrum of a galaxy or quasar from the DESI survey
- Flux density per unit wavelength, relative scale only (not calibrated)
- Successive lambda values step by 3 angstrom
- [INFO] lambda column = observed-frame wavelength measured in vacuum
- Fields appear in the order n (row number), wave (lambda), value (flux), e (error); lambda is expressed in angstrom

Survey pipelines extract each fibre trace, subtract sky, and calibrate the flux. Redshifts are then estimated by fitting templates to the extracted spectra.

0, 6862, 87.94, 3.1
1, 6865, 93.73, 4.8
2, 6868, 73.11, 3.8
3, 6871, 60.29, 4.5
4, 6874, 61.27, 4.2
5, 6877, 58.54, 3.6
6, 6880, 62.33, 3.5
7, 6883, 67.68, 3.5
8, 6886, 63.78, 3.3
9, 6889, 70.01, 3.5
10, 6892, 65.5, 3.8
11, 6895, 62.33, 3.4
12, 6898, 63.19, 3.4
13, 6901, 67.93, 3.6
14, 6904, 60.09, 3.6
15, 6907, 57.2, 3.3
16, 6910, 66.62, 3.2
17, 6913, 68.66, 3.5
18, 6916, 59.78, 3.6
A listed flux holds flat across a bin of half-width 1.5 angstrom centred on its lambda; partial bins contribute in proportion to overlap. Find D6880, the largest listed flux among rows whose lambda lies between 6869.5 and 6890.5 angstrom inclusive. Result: 70.01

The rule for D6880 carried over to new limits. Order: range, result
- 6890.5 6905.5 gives 67.93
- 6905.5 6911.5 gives 66.62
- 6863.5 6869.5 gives 93.73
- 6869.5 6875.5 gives 61.27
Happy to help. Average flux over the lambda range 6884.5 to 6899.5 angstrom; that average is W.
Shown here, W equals 65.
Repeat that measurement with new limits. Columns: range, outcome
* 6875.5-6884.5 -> 62.9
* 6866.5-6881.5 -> 63.1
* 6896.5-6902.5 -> 65.6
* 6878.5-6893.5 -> 65.9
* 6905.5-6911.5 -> 61.9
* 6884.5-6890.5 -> 66.9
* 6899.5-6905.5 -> 64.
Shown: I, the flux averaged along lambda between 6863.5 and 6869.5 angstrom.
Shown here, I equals 83.4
